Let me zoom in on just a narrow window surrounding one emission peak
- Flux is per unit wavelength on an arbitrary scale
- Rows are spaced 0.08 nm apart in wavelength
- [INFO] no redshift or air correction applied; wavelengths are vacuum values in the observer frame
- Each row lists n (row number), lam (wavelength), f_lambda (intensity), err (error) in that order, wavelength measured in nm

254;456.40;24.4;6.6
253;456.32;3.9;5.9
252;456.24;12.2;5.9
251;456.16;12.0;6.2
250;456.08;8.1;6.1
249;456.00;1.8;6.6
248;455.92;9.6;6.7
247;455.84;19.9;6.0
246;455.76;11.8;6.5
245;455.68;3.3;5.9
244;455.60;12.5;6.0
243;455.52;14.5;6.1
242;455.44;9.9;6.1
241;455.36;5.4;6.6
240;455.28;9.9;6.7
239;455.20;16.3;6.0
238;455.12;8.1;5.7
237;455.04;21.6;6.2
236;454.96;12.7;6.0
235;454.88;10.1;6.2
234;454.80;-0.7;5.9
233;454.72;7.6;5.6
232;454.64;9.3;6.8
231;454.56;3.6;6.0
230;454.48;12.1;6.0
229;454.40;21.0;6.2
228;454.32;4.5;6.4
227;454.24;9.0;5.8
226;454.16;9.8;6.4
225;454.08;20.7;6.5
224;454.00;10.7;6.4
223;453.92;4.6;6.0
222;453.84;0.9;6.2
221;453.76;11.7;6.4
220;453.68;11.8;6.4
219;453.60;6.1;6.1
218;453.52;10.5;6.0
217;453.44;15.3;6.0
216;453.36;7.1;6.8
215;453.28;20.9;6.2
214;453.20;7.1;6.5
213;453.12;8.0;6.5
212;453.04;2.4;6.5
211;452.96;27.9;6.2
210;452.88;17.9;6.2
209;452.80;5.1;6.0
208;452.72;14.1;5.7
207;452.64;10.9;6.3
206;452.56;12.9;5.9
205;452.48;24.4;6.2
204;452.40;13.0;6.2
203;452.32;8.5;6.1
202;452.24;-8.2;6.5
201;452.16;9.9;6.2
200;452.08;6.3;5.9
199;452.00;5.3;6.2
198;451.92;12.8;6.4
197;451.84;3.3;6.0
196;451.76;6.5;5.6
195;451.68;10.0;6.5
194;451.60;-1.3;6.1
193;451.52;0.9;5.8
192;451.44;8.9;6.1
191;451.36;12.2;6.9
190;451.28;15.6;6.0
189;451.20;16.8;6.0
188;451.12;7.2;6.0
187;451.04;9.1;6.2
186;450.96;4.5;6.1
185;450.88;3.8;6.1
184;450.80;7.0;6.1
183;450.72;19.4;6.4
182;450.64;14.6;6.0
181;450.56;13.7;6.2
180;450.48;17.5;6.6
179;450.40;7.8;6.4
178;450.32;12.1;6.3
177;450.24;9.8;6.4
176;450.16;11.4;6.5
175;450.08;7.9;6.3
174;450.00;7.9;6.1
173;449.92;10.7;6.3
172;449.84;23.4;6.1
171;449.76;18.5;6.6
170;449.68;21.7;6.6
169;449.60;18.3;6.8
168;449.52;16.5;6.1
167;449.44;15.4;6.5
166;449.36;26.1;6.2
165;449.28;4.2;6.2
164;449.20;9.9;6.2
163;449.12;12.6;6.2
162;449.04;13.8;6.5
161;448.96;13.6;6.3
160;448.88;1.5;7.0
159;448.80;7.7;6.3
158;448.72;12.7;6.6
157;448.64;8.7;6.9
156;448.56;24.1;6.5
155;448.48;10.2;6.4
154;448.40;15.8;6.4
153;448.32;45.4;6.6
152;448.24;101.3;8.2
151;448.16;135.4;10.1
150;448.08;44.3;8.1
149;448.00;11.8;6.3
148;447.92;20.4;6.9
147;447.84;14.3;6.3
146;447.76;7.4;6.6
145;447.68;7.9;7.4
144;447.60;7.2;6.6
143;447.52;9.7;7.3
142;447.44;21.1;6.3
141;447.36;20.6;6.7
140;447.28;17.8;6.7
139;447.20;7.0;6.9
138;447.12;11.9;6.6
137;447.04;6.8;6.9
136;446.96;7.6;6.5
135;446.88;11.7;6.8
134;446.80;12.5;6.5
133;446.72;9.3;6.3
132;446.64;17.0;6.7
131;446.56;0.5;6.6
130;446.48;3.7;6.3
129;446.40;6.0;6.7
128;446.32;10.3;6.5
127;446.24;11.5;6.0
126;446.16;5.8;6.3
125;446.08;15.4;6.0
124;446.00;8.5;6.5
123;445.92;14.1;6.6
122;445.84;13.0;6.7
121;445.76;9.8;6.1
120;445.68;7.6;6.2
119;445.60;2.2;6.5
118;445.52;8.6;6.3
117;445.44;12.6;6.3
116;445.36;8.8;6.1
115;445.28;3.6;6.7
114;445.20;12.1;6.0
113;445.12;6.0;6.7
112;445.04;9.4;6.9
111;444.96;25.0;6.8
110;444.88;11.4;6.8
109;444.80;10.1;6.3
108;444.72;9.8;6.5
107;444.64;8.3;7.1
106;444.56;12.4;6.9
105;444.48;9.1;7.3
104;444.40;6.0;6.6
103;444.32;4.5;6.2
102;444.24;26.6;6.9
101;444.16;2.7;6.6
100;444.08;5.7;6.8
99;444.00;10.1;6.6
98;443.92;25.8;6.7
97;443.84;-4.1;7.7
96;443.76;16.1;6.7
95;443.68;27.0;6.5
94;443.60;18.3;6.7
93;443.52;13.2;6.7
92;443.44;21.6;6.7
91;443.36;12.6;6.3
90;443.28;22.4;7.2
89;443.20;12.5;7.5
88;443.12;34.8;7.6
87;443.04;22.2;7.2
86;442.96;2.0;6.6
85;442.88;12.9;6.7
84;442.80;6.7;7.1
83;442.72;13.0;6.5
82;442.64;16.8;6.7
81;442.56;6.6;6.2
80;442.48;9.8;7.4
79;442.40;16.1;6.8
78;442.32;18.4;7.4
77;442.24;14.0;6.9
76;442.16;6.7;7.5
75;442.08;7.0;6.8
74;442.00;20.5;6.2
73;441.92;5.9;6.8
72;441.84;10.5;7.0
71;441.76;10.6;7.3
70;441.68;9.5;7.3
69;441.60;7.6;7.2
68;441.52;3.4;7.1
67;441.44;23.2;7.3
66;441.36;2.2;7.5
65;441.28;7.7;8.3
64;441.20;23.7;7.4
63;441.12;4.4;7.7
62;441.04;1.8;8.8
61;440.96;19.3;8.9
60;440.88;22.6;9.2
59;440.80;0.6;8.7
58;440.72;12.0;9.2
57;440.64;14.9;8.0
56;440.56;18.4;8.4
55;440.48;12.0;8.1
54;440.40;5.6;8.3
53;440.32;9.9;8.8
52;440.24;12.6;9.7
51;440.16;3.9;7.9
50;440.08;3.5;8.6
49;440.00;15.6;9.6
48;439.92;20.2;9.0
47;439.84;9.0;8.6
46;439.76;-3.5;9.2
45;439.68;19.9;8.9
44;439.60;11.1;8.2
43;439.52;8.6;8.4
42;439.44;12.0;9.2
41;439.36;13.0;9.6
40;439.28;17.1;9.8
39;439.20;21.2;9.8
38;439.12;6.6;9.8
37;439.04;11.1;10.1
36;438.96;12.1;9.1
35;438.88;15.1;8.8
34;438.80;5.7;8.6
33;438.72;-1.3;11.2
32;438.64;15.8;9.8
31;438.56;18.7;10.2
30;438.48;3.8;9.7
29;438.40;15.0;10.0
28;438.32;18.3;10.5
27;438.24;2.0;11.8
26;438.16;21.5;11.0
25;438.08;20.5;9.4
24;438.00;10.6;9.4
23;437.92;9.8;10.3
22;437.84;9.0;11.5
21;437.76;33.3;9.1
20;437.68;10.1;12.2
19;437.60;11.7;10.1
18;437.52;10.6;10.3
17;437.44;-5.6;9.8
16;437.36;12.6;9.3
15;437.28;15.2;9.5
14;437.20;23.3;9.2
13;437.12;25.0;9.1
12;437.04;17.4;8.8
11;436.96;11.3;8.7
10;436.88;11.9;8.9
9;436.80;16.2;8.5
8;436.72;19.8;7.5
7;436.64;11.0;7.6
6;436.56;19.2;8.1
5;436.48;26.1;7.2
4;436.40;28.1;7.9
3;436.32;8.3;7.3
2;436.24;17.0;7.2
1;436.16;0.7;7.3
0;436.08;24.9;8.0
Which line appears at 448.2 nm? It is H-gamma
